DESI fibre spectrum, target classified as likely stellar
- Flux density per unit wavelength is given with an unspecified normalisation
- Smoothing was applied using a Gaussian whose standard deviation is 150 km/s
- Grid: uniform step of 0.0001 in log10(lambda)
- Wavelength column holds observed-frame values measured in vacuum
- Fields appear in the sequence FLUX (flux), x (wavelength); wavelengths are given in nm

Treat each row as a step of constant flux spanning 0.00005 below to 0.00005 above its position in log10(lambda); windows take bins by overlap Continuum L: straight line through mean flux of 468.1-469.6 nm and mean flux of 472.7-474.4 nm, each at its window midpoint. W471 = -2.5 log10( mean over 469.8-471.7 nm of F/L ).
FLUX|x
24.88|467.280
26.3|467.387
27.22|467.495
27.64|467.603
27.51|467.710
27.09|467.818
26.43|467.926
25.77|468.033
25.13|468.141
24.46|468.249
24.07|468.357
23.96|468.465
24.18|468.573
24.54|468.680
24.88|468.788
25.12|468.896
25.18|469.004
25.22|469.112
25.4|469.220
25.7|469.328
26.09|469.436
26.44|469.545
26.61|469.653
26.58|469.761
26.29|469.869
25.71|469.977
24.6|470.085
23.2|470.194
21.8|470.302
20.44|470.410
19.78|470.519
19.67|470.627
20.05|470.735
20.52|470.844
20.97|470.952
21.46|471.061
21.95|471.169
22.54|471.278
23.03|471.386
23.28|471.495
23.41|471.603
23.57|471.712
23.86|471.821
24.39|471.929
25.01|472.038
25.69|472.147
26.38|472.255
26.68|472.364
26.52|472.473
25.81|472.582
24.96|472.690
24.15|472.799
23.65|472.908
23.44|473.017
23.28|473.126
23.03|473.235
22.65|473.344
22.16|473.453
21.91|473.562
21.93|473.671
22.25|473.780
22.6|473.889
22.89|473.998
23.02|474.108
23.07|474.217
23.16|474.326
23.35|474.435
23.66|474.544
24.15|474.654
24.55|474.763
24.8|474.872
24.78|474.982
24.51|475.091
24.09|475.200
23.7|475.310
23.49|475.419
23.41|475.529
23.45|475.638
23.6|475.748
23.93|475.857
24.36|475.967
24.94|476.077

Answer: 0.09 mag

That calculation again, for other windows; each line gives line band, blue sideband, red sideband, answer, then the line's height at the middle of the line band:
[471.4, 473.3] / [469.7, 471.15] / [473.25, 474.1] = -0.10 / 22.4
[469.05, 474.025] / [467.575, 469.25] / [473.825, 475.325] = 0.04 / 24.5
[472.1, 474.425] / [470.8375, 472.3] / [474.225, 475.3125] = 0.00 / 23.7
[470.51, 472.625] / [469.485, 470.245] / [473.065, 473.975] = 0.04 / 24.2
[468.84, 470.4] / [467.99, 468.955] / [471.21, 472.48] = -0.02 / 24.6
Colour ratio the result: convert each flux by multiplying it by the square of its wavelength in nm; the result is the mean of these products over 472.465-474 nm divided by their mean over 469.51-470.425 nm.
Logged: 0.95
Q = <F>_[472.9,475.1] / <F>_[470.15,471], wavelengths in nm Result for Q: 1.12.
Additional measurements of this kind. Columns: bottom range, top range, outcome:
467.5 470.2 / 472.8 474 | 0.89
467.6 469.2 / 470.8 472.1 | 0.90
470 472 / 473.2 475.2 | 1.05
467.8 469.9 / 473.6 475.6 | 0.92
